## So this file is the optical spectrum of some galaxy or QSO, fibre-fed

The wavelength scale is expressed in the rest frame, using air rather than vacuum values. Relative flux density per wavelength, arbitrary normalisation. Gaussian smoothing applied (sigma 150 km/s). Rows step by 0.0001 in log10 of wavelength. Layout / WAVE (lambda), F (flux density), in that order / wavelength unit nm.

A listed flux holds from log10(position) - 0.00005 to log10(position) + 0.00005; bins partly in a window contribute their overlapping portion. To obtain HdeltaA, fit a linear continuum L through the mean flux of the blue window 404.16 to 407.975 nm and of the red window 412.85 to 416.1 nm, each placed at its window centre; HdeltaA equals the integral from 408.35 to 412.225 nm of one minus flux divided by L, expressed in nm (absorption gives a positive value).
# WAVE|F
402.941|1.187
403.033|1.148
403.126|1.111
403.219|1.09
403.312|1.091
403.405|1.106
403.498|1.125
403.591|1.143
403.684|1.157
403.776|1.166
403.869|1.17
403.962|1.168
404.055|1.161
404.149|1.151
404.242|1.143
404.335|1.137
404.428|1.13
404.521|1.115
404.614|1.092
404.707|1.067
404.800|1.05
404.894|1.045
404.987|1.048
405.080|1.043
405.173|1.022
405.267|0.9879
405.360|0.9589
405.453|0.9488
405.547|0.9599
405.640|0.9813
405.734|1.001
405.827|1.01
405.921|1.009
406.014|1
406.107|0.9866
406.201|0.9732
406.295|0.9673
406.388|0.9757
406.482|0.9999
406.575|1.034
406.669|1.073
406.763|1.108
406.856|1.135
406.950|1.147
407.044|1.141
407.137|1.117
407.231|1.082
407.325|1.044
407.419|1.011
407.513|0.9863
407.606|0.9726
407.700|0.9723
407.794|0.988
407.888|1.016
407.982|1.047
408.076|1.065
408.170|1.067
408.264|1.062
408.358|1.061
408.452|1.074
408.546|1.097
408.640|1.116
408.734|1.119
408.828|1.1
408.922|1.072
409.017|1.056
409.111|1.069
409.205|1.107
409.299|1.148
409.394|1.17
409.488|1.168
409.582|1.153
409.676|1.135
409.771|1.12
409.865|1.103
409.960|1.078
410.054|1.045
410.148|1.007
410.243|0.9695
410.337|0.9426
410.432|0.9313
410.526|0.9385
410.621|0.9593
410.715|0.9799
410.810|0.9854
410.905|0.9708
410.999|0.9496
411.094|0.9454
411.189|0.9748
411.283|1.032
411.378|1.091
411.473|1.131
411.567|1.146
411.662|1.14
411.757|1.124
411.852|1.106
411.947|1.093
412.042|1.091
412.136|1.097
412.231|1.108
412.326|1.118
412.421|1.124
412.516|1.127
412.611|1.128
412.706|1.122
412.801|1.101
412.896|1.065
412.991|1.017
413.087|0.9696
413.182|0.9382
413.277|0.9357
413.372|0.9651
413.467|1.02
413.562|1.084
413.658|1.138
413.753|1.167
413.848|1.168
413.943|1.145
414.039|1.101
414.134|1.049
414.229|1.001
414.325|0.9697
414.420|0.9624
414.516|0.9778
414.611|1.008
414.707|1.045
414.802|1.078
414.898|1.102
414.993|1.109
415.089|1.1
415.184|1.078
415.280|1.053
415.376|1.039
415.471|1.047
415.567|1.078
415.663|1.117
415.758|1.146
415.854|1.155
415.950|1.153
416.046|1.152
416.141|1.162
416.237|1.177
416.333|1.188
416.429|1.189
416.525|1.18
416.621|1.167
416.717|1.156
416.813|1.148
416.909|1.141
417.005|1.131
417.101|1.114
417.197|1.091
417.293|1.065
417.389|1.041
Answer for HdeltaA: -0.05 nm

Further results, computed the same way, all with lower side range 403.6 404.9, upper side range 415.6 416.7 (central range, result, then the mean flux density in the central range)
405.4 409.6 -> 0.31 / 1.05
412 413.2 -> 0.07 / 1.08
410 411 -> 0.15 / 0.973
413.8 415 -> 0.11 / 1.05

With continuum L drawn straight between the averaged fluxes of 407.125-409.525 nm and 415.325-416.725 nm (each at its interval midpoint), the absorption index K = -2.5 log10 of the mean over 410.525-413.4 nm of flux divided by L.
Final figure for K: 0.05 mag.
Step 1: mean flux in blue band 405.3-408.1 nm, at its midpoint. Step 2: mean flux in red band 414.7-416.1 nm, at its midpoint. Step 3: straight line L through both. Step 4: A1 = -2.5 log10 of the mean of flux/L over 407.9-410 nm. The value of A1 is -0.06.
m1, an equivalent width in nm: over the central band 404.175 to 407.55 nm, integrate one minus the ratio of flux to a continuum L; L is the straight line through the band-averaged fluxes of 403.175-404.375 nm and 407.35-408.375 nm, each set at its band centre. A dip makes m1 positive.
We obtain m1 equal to 0.11 nm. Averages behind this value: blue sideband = 1.14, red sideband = 1.02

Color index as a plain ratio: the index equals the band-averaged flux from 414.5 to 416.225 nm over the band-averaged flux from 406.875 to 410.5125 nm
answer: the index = 1.02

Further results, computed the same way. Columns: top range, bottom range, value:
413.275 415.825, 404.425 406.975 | 1.04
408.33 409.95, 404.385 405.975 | 1.08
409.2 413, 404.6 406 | 1.05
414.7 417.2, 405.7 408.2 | 1.09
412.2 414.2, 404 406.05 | 1.02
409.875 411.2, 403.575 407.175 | 0.92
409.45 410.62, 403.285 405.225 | 0.94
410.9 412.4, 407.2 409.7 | 1.00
